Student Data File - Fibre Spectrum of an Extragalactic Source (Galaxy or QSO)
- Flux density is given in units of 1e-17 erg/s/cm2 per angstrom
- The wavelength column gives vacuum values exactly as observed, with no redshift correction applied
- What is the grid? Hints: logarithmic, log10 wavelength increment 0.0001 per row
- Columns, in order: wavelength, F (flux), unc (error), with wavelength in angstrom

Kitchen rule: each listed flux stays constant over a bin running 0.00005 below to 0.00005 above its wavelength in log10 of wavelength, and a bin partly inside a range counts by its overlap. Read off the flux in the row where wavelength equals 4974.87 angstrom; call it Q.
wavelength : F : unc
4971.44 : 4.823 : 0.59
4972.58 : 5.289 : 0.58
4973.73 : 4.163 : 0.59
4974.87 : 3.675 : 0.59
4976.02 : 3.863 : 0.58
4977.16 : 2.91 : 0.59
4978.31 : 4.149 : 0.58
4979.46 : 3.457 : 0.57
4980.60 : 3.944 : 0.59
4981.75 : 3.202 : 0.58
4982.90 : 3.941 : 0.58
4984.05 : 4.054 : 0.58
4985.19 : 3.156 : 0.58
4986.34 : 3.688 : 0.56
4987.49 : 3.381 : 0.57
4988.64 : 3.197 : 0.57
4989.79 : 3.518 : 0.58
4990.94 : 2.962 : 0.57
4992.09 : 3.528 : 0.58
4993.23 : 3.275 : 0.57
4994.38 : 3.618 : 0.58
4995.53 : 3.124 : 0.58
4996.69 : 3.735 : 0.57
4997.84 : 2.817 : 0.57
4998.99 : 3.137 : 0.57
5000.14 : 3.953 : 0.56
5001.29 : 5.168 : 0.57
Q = 3.675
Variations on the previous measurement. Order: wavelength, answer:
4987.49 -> 3.381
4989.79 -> 3.518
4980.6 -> 3.944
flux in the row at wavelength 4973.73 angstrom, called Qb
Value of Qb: 4.163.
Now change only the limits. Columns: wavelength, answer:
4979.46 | 3.457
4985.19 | 3.156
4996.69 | 3.735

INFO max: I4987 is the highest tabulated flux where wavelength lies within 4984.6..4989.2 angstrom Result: 3.688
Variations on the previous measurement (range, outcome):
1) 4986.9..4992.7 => 3.528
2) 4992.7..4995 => 3.618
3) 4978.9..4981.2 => 3.944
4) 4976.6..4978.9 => 4.149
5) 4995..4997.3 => 3.735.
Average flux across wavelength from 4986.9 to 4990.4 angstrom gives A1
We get 3.36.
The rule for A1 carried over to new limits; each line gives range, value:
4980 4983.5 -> 3.69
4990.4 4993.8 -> 3.27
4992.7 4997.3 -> 3.43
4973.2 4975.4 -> 3.93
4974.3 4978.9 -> 3.65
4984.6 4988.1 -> 3.41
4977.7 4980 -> 3.78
